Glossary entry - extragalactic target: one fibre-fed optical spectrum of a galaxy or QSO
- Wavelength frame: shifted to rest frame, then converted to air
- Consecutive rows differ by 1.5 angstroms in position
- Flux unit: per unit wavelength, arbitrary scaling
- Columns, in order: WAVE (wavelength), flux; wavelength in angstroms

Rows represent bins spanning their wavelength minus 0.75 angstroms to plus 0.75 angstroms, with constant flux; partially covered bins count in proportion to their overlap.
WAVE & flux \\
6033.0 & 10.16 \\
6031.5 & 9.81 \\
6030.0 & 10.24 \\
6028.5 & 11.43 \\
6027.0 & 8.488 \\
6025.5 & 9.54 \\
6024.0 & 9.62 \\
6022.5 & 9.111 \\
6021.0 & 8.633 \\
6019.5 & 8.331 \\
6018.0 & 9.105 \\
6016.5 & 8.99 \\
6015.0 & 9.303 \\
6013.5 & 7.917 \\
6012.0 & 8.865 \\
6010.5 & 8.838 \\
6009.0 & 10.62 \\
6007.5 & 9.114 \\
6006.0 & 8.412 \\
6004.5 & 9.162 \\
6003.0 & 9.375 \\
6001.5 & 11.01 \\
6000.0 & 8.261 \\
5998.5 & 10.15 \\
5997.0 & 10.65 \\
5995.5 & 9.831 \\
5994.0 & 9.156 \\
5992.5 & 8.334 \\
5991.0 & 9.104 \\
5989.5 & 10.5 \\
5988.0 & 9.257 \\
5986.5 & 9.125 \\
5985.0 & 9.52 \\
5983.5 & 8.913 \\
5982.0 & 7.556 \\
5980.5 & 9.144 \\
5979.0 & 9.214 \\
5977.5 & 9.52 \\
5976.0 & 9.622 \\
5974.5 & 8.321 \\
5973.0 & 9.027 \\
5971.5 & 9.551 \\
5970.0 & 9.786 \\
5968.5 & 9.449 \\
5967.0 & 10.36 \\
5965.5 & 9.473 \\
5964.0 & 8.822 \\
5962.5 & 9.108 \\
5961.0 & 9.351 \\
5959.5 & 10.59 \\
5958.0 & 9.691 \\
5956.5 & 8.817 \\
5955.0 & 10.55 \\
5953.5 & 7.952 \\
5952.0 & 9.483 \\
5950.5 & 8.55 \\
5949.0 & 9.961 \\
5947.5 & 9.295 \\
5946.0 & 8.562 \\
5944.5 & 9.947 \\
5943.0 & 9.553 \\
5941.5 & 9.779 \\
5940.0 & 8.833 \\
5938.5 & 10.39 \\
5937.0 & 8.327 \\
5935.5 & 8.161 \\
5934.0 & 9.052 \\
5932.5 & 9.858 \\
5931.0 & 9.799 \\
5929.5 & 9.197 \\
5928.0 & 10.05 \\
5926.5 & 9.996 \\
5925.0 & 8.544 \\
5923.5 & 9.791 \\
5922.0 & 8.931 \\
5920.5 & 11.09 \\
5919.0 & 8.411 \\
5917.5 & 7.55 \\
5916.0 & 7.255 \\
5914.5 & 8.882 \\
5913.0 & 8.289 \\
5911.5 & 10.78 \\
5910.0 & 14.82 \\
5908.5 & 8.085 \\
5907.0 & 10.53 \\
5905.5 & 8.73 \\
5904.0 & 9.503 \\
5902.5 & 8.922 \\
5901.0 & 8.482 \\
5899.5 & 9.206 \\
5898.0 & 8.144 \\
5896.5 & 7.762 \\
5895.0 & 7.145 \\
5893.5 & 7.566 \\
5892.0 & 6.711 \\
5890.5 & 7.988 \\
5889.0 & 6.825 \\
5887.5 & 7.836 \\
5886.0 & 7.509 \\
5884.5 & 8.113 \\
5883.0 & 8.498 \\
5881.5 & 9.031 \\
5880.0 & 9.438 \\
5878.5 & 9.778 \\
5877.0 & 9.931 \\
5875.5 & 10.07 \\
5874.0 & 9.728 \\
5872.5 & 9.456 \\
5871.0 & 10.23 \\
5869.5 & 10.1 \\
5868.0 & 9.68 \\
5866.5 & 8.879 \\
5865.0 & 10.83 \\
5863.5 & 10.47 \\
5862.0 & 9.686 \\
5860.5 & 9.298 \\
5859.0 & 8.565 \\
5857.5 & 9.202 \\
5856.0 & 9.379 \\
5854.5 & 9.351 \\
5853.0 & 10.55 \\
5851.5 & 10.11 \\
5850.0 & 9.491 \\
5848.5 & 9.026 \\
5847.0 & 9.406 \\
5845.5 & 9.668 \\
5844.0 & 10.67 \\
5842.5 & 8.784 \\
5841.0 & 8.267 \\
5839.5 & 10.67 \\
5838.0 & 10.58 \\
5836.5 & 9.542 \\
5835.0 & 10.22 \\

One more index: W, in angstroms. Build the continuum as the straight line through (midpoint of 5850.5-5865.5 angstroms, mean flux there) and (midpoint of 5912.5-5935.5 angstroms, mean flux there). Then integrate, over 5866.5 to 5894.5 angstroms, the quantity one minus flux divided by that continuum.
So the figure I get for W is 2.1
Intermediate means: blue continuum 9.72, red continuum 9.09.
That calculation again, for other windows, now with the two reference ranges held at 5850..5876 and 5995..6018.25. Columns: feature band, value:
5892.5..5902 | 1.6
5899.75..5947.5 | 1.1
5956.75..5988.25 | 0.5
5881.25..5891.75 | 2.0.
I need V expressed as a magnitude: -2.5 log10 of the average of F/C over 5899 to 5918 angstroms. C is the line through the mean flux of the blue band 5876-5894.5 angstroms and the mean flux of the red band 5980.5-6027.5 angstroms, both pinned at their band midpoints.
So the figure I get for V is -0.11 mag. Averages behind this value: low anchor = 8.28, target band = 9.33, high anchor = 9.19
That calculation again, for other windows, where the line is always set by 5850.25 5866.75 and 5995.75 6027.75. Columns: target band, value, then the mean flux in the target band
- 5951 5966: 0.002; 9.37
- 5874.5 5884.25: 0.026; 9.4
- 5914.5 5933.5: 0.034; 9.19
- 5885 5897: 0.277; 7.43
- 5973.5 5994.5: 0.026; 9.09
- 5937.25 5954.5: 0.015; 9.29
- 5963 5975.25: 0.001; 9.34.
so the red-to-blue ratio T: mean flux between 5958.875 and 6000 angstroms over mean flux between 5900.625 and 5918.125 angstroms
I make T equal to 1.00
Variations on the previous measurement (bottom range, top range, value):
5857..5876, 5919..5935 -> 0.98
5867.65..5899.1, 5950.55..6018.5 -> 1.08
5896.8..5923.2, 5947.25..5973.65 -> 1.02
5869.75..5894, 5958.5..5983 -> 1.07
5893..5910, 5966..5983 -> 1.04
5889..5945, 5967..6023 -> 1.02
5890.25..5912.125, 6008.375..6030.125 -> 1.03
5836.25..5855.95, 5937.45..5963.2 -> 0.97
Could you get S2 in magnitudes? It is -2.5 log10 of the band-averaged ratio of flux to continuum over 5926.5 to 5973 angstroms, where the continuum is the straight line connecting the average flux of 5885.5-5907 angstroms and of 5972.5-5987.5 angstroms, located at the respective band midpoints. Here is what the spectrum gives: -0.09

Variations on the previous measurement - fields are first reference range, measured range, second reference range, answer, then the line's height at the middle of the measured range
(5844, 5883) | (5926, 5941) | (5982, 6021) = 0.01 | 9.44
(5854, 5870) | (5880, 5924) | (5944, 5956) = 0.09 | 9.44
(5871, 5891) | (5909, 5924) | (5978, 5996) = -0.07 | 8.94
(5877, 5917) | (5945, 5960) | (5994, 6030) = -0.04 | 9.02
